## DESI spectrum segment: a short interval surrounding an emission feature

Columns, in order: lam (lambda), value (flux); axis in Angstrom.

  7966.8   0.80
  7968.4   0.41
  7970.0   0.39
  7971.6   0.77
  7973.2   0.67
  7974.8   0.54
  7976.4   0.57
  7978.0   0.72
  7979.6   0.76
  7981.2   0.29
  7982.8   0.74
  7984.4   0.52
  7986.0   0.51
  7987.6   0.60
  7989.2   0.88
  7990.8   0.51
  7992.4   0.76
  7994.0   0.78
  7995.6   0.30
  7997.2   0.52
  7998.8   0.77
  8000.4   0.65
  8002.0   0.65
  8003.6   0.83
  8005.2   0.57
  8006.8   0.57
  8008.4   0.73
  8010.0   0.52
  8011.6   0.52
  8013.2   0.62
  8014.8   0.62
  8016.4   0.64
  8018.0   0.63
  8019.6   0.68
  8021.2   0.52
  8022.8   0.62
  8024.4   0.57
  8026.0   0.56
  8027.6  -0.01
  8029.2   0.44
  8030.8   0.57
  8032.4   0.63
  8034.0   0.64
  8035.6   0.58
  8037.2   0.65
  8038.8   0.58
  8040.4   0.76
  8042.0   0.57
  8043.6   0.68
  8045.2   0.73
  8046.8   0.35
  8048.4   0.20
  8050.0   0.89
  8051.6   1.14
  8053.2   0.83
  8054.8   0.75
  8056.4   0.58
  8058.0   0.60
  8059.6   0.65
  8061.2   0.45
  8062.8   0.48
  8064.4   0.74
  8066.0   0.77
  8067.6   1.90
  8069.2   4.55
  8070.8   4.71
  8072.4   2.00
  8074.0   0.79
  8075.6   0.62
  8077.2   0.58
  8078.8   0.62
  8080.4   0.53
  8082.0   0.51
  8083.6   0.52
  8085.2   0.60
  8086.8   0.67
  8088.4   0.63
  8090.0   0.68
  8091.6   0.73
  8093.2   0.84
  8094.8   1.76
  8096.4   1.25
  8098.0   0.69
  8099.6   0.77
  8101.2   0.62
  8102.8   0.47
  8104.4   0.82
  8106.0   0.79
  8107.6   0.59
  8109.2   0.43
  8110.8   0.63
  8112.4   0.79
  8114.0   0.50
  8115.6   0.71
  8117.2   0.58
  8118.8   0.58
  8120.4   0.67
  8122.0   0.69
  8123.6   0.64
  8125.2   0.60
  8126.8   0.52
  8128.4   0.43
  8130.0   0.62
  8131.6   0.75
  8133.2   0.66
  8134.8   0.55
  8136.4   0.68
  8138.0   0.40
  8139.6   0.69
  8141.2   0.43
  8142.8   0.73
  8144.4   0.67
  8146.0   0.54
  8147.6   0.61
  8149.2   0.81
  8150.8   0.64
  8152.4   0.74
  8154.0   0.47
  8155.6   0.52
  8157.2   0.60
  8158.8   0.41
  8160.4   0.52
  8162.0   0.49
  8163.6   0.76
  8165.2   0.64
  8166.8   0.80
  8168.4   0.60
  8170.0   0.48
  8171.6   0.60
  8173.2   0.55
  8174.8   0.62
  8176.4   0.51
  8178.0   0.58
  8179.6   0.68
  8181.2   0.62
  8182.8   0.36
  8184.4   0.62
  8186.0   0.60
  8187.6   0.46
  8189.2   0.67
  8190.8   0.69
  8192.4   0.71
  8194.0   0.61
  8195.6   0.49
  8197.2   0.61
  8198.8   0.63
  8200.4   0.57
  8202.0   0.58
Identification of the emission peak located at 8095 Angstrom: [N II] 6583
